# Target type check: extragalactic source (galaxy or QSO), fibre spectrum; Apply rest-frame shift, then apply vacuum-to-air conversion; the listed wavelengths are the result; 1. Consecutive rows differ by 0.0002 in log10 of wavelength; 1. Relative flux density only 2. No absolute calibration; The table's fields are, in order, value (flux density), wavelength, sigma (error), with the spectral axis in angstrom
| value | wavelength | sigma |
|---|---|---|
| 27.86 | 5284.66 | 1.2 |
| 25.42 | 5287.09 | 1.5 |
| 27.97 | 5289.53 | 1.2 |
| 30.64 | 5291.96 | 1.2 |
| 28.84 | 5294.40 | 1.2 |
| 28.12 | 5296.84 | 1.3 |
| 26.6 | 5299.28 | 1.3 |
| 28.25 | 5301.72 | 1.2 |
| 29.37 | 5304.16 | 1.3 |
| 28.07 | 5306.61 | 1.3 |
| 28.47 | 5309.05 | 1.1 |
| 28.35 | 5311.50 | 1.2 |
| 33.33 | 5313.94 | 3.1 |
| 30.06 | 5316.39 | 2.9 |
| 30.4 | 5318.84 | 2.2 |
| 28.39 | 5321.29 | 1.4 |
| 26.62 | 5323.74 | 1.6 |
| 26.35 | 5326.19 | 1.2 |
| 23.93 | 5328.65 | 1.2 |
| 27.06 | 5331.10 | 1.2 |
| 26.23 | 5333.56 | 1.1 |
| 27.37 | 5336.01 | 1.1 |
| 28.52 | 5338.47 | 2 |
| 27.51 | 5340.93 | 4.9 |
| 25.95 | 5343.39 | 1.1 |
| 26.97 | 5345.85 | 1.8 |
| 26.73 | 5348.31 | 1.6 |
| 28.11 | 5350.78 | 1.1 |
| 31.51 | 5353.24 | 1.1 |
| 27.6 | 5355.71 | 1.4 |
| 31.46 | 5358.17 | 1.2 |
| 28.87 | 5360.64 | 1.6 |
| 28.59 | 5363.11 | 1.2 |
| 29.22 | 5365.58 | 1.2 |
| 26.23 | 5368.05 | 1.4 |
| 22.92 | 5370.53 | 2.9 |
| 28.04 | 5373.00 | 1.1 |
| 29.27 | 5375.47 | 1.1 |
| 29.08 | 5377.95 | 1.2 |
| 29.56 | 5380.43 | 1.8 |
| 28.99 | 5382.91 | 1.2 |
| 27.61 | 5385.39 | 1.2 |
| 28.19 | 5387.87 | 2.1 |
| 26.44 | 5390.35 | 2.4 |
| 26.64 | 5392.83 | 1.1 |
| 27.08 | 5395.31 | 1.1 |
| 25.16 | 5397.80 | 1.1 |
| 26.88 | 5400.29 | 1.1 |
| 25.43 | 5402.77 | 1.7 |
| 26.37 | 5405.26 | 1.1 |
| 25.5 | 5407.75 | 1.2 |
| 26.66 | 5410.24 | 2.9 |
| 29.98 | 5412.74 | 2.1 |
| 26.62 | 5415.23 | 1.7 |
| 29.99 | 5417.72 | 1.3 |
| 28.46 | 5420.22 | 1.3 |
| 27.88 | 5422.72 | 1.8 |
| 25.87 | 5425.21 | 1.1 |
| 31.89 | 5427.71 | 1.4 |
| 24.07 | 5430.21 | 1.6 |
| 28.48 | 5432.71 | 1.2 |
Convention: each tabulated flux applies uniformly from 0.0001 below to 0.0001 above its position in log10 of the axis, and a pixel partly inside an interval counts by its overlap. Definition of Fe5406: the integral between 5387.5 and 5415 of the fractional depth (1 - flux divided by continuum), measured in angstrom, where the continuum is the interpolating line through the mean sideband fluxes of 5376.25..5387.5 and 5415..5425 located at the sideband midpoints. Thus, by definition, 1.7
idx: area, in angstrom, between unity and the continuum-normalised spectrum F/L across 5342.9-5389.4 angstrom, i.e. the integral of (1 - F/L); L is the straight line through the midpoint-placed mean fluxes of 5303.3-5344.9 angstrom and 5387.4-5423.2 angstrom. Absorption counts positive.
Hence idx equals -1.1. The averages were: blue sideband 28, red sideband 27.1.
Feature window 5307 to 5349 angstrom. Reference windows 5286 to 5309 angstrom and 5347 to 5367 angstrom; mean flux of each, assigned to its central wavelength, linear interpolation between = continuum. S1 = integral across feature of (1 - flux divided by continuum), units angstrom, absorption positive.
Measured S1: 1.2 angstrom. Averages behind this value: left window 28.2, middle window 27.8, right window 29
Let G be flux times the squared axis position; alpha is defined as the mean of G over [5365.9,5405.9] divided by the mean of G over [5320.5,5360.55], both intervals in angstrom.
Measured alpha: 1.0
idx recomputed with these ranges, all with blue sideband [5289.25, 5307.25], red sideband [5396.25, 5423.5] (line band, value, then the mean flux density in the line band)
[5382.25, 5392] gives -0.1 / 27.7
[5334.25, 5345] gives 0.3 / 27.3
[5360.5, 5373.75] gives 0.3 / 27.2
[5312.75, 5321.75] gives -0.8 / 30.7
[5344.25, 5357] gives -0.1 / 28.1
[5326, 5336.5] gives 0.8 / 26.1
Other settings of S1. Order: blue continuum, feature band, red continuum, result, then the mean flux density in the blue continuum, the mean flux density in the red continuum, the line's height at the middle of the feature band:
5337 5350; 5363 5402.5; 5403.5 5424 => 0.0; 27.2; 27.6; 27.4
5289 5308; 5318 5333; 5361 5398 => 0.6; 28.5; 27.6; 28.2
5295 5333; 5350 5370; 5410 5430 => -0.4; 28.2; 28.3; 28.2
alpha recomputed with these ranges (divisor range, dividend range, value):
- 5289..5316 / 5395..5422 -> 0.97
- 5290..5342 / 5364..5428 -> 1.00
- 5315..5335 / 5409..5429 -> 1.07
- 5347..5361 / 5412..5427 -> 1.00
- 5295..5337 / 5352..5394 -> 1.03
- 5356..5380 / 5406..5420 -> 1.00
